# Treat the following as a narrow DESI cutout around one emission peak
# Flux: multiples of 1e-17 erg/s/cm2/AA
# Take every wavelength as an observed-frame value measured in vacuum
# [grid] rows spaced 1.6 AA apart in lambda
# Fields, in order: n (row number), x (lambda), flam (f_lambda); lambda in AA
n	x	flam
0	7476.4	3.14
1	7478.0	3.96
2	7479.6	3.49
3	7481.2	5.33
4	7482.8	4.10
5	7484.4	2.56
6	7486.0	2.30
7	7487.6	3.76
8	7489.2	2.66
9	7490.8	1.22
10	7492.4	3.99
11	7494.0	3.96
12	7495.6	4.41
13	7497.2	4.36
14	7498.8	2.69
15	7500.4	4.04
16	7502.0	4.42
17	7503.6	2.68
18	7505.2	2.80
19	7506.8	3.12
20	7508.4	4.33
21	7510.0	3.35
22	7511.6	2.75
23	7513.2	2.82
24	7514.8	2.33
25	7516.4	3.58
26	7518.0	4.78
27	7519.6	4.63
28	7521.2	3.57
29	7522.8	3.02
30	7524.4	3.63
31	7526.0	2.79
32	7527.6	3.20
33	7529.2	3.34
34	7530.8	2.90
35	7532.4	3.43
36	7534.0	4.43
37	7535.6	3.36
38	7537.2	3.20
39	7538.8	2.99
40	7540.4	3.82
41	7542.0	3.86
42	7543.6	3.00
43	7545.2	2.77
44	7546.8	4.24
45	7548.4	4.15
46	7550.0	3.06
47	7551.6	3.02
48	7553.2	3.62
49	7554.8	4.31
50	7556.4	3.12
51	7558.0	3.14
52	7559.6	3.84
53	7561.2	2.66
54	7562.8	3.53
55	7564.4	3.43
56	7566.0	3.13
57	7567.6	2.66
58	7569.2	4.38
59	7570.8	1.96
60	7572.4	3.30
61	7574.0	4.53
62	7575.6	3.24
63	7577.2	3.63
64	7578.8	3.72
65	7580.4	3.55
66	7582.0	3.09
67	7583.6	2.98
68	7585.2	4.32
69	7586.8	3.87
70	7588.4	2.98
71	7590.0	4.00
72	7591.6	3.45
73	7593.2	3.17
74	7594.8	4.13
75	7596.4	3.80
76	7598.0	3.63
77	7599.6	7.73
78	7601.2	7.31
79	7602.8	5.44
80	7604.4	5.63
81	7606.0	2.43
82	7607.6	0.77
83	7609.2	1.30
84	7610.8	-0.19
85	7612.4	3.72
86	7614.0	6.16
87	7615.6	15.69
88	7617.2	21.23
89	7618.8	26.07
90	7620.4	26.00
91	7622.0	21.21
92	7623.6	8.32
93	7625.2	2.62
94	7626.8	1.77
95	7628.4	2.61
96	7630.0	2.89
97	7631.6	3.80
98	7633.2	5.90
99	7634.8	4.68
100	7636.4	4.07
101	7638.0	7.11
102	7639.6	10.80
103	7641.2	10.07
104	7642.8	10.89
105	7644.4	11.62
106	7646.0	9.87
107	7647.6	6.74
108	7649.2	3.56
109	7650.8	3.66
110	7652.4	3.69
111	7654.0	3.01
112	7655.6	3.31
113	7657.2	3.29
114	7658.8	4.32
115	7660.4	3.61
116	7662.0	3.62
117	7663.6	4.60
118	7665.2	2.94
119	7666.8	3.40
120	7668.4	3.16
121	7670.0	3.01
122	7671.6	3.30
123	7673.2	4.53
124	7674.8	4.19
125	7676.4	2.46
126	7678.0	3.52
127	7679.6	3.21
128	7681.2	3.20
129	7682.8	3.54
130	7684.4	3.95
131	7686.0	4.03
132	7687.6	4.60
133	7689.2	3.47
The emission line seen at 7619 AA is H-alpha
